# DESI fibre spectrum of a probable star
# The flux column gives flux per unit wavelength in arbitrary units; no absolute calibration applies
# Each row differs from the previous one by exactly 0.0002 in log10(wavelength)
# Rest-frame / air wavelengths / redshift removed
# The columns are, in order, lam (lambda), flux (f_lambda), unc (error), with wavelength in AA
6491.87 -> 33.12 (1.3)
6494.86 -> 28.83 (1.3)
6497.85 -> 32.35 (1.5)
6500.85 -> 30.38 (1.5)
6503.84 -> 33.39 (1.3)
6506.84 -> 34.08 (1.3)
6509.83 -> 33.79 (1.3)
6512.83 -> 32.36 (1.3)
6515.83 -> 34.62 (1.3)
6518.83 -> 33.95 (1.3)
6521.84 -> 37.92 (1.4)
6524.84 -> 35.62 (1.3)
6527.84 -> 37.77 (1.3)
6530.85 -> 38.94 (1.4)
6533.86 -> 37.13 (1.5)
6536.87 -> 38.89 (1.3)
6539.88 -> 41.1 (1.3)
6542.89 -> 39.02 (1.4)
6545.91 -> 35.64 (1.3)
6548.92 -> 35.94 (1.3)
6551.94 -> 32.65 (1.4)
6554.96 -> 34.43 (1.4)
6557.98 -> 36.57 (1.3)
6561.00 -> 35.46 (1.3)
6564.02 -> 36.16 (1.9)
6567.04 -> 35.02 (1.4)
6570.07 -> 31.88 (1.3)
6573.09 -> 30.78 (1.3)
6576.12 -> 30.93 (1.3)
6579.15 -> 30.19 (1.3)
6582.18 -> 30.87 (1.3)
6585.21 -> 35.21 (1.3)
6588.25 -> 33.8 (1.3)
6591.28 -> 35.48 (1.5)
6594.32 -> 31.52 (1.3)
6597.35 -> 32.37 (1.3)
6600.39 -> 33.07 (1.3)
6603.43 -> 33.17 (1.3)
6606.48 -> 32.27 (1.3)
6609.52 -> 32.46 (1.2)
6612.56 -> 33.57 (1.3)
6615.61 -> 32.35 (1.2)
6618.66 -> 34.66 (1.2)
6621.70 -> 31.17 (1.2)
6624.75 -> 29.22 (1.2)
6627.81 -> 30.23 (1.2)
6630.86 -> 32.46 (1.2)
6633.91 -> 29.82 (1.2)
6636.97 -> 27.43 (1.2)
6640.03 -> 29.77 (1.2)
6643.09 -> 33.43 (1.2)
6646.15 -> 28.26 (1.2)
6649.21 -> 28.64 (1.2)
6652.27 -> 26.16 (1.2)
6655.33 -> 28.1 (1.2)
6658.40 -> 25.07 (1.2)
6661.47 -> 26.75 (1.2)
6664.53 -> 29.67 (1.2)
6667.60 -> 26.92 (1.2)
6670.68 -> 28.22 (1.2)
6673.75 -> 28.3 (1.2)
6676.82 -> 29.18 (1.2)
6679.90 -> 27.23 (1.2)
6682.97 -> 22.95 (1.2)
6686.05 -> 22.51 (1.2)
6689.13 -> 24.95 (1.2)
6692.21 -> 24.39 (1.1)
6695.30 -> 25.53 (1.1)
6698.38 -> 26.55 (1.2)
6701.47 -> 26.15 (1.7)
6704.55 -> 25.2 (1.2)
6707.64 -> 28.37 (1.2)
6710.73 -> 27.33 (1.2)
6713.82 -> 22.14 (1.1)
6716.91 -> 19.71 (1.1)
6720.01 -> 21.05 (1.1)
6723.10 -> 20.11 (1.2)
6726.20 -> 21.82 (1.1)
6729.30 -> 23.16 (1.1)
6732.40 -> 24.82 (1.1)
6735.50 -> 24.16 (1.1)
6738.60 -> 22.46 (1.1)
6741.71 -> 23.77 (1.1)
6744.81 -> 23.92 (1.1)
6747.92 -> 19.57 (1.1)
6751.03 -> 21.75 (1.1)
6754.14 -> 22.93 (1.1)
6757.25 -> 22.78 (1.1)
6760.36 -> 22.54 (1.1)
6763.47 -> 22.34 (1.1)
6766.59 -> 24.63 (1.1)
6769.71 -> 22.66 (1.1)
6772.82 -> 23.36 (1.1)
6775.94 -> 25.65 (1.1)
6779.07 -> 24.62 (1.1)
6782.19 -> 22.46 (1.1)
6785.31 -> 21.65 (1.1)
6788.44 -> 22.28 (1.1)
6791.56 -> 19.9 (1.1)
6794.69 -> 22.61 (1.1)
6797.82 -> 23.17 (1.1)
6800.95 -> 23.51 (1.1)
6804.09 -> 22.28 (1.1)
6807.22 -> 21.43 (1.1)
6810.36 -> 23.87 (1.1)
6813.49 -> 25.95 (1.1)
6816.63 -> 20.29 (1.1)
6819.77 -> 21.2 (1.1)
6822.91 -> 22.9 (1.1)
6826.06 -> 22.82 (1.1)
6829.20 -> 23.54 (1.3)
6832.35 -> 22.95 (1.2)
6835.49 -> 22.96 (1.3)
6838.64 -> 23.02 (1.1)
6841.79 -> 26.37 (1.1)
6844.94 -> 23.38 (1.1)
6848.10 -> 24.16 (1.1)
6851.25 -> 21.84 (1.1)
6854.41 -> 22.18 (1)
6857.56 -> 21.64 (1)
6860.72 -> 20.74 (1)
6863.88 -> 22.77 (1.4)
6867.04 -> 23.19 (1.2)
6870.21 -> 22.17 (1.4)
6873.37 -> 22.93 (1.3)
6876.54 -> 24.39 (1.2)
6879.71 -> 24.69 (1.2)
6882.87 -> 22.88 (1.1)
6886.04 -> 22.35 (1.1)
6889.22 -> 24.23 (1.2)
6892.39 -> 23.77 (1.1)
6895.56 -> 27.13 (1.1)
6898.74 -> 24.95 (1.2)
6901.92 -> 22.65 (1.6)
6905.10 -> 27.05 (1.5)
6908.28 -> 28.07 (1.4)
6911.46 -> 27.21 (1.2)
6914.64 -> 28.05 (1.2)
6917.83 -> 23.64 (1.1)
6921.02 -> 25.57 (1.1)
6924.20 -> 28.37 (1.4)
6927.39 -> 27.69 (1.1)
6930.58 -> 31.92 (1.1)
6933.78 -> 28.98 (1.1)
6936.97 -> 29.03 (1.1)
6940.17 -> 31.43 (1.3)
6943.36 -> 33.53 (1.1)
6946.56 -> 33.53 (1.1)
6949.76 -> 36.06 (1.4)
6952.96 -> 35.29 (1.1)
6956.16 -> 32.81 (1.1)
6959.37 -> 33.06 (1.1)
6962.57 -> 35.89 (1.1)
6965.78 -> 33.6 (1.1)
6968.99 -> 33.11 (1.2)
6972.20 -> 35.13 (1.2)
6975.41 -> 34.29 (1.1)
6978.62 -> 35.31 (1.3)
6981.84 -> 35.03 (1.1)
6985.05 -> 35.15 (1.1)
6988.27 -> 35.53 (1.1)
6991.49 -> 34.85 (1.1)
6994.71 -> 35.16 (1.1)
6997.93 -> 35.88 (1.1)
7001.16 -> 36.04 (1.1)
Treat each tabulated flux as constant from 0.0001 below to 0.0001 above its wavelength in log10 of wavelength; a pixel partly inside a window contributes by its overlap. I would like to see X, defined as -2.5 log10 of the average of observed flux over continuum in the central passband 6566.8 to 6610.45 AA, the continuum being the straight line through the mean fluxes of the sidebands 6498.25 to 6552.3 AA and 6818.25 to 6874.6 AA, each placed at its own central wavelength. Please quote 0.02 mag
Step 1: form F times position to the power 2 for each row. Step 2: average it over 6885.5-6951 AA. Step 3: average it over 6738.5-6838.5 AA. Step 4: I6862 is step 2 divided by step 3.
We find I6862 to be 1.27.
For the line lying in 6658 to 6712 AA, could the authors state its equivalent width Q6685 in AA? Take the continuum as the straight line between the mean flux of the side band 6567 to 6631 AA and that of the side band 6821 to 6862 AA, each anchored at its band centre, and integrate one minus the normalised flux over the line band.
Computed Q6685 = 4.8 AA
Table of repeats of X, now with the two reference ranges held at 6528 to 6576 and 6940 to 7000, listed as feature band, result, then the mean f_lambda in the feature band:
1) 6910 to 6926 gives 0.29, 26.6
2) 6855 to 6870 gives 0.50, 22.1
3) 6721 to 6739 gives 0.48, 22.7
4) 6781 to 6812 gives 0.49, 22.3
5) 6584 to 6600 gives 0.07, 33.6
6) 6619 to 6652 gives 0.18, 30.1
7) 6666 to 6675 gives 0.27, 27.8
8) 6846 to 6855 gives 0.46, 22.8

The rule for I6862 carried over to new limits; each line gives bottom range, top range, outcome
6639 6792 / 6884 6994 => 1.32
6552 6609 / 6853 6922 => 0.80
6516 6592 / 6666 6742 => 0.73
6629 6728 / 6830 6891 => 0.93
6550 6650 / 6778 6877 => 0.75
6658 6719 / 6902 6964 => 1.26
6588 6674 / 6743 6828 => 0.78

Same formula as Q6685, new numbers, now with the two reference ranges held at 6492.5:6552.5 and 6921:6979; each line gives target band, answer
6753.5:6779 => 7.7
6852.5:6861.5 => 3.1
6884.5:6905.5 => 5.4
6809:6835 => 8.1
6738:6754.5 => 5.6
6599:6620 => 1.0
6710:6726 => 5.7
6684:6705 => 5.6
